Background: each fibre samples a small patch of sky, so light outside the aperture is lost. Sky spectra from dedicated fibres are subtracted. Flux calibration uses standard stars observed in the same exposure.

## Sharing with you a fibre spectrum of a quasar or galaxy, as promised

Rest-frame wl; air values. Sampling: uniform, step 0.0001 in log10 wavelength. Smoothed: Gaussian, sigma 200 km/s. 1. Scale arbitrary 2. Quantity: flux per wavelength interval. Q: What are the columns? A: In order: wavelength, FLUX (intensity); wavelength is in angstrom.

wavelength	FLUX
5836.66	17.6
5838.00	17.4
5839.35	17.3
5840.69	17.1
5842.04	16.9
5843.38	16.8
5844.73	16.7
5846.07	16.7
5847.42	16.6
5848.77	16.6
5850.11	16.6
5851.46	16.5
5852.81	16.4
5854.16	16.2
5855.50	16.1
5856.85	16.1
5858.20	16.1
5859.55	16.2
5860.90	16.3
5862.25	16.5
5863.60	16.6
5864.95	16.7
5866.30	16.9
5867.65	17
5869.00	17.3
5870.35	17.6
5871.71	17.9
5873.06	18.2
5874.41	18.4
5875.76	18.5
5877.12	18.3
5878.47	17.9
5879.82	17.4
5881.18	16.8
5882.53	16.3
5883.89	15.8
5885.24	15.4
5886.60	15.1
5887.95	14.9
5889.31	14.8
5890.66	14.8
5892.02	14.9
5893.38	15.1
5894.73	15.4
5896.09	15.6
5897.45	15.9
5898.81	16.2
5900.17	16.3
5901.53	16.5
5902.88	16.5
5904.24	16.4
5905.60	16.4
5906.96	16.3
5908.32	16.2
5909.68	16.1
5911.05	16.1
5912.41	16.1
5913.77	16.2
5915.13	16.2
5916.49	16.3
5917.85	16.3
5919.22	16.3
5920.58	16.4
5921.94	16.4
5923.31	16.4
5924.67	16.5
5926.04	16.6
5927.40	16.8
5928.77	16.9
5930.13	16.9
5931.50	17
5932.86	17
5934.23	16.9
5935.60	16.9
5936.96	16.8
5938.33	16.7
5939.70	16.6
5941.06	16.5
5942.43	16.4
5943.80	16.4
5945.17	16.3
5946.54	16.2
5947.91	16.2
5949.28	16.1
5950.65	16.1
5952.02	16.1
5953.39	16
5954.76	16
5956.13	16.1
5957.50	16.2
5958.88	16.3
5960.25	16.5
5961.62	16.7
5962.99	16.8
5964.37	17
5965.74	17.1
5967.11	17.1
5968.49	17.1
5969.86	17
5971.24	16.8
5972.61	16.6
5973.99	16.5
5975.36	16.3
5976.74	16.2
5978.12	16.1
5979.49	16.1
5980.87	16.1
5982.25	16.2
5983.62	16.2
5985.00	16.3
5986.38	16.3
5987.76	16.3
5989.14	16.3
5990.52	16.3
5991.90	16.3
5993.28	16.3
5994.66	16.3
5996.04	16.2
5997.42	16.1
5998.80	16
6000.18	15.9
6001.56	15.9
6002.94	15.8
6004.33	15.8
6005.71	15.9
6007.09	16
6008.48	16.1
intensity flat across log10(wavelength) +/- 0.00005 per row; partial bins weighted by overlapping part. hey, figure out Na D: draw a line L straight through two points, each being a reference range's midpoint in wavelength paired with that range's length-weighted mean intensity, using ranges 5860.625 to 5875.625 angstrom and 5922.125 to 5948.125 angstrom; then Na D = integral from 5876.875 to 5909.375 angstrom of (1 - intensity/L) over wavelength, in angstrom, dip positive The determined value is 1.96 angstrom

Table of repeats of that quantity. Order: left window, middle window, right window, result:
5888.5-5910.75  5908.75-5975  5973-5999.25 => -2.0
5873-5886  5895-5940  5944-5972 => 1.2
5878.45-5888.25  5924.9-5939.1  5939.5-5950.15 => -0.5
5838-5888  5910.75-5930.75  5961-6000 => 0.2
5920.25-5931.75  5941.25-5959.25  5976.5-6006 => 0.3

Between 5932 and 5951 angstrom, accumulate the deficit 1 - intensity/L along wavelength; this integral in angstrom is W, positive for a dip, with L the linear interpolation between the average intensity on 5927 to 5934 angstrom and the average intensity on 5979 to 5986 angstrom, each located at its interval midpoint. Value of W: 0.3 angstrom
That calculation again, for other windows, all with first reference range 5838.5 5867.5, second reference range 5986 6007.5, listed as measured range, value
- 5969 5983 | -0.19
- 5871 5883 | -0.92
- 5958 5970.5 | -0.48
